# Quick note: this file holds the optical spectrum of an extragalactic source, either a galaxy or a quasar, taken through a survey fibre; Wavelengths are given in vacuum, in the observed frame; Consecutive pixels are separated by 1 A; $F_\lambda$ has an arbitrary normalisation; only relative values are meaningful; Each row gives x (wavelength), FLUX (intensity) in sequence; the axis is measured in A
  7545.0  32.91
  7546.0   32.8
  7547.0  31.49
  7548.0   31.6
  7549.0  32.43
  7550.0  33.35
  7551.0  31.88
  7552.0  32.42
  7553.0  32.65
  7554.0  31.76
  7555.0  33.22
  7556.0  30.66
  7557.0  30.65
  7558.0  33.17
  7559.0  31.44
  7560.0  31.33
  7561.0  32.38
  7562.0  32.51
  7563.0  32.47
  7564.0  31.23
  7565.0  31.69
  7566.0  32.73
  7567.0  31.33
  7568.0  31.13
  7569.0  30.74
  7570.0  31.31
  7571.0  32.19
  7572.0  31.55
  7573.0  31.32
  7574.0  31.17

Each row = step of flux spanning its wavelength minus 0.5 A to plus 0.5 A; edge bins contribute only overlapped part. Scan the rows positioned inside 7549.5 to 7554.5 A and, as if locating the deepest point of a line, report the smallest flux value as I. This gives 31.76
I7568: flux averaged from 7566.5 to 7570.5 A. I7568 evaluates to 31.1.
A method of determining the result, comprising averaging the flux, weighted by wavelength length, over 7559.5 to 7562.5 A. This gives 32.1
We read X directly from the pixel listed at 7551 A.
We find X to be 31.88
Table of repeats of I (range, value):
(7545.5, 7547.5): 31.49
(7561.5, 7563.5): 32.47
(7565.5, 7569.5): 30.74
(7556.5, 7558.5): 30.65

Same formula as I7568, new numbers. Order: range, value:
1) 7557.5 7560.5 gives 32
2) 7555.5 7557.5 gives 30.7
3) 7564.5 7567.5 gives 31.9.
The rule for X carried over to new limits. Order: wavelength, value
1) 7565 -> 31.69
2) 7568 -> 31.13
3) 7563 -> 32.47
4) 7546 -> 32.8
